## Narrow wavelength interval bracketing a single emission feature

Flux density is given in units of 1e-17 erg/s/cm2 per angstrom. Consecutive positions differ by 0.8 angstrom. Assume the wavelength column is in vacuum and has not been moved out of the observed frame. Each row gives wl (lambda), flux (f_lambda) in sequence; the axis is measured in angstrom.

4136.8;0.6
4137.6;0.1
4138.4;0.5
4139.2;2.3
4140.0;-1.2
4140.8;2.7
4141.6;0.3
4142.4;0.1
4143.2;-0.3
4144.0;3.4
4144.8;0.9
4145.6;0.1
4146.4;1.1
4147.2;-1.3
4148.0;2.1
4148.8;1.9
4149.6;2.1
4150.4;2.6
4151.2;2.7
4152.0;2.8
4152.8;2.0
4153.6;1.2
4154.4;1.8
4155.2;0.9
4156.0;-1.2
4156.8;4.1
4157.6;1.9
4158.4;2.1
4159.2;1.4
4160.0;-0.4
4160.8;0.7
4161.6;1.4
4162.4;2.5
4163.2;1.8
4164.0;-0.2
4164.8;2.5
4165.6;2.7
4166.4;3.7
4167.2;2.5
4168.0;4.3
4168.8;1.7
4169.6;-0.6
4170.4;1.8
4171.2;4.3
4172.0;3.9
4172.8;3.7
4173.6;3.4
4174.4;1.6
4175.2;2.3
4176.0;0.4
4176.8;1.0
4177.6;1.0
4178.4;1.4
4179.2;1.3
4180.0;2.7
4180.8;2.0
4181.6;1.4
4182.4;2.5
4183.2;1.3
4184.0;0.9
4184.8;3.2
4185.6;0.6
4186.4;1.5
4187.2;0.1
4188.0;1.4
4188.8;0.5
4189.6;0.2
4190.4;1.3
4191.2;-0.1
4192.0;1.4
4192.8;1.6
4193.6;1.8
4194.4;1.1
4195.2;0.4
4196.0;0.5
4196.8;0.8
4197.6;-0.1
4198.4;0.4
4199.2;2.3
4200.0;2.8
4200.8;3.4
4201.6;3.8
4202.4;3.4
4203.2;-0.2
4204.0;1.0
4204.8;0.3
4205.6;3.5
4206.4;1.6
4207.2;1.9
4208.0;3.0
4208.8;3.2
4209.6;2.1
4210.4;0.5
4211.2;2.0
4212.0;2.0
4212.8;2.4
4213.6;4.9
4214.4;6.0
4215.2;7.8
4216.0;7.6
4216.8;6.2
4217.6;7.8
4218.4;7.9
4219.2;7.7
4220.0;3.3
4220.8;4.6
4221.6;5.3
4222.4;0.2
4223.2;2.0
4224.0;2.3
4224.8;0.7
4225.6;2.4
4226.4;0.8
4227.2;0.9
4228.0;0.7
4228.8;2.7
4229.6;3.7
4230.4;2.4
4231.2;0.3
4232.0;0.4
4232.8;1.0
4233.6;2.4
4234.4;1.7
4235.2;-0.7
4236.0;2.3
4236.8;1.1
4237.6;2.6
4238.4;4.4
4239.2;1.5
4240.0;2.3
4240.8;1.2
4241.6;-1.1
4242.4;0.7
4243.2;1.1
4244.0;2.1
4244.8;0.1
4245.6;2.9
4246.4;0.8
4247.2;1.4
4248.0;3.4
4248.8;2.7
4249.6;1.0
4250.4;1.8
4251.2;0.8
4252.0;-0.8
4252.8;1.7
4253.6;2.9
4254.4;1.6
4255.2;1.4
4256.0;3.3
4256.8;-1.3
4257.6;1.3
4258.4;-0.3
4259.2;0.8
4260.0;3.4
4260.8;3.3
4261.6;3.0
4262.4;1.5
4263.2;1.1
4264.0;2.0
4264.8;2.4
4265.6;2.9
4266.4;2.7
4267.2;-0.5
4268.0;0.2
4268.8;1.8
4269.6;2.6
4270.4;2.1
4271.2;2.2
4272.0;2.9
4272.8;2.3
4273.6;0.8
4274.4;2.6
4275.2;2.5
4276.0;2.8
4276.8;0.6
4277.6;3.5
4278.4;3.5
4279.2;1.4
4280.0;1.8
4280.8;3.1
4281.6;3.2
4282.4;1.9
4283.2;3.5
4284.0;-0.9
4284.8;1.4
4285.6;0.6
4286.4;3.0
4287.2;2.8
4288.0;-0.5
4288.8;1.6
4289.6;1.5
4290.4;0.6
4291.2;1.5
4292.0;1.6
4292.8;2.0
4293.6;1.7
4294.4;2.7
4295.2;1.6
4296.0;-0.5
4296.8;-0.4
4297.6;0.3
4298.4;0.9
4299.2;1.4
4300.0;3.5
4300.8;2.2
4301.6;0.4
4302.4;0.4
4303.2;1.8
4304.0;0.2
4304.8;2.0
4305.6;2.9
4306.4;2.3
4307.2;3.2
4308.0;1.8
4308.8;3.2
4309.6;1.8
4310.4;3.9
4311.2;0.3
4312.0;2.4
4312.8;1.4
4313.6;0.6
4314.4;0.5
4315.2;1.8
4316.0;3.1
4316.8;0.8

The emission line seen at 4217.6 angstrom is [O II] 3727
